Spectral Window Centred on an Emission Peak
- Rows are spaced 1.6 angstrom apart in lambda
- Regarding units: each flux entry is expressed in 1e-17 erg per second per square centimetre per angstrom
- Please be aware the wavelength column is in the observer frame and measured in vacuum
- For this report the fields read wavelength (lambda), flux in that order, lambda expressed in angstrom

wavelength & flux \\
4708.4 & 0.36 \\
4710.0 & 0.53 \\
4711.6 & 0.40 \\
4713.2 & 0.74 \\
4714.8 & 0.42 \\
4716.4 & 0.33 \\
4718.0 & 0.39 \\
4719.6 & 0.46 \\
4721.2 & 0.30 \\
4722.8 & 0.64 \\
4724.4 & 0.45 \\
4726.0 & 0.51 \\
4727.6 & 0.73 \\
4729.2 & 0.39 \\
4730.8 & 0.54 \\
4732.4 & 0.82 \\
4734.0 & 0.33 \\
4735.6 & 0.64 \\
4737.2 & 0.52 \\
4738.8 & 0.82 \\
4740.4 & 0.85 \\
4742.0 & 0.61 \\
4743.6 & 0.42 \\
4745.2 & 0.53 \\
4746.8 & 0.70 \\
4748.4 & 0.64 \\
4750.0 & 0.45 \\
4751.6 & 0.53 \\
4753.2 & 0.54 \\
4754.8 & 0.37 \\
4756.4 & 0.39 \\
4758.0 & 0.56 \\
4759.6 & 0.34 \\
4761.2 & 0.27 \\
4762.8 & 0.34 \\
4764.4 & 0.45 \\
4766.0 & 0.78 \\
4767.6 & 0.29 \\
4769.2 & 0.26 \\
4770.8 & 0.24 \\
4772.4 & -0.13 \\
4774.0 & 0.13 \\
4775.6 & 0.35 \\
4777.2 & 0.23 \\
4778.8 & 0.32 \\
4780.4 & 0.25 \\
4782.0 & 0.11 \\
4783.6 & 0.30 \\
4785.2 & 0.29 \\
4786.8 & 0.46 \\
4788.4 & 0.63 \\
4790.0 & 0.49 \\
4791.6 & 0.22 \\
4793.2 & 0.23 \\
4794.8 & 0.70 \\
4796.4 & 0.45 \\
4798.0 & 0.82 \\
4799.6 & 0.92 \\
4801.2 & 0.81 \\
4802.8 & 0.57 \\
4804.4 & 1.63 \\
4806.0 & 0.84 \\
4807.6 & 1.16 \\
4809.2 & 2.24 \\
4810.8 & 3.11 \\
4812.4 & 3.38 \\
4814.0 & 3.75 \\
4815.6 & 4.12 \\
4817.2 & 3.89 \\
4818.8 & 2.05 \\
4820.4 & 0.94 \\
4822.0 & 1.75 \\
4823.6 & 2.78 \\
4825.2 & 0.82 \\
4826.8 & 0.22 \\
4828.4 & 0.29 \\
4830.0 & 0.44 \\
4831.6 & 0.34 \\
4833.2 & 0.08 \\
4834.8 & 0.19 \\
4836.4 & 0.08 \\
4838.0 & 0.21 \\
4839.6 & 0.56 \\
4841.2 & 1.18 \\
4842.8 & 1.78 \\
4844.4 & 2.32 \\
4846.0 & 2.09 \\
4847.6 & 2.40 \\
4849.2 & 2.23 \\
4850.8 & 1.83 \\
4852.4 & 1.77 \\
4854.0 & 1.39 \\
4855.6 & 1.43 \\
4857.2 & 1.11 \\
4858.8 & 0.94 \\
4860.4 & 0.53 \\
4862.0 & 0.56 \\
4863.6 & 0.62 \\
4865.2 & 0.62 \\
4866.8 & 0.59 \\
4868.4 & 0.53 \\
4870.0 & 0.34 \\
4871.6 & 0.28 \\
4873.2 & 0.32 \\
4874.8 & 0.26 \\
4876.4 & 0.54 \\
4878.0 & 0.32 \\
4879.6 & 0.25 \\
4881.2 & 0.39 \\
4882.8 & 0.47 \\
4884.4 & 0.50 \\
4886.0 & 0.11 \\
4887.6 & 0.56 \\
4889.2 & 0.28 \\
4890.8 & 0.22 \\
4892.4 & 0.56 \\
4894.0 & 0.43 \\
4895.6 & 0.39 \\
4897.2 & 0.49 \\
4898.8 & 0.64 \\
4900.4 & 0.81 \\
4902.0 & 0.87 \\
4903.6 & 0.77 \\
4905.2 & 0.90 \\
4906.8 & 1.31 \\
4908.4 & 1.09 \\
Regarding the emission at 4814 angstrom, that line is Lyman alpha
